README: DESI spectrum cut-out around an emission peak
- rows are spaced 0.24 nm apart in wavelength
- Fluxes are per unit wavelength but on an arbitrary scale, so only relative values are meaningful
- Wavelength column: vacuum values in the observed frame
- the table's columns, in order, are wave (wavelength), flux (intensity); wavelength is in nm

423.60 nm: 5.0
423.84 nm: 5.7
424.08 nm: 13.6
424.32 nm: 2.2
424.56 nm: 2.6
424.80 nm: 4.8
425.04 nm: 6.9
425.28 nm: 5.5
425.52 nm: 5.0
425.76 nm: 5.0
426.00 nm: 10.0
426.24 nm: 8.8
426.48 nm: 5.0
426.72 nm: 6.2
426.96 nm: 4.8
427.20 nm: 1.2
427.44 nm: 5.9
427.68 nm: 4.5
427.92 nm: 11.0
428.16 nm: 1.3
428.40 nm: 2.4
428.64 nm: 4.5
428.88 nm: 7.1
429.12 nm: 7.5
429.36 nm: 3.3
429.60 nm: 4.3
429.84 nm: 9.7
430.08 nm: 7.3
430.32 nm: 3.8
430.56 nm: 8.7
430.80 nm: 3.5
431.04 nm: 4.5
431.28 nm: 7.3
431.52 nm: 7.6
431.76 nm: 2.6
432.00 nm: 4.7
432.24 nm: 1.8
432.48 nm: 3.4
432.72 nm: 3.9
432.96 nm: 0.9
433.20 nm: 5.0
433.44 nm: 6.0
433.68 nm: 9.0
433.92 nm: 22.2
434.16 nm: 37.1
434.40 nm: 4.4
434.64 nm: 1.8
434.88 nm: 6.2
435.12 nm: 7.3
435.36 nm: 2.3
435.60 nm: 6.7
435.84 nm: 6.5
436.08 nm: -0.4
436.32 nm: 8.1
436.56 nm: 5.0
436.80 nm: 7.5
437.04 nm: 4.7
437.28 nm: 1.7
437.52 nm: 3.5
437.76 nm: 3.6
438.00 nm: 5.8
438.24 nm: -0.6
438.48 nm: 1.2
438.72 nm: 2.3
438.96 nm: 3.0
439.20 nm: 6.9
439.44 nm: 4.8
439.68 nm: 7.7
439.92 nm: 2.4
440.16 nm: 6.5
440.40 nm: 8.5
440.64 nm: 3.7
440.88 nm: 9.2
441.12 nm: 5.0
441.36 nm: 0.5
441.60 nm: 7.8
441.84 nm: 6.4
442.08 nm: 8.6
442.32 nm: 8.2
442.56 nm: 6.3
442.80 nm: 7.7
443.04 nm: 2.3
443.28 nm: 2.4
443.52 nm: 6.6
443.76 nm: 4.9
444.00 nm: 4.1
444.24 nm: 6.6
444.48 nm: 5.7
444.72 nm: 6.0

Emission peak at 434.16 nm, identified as [O II] 3727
